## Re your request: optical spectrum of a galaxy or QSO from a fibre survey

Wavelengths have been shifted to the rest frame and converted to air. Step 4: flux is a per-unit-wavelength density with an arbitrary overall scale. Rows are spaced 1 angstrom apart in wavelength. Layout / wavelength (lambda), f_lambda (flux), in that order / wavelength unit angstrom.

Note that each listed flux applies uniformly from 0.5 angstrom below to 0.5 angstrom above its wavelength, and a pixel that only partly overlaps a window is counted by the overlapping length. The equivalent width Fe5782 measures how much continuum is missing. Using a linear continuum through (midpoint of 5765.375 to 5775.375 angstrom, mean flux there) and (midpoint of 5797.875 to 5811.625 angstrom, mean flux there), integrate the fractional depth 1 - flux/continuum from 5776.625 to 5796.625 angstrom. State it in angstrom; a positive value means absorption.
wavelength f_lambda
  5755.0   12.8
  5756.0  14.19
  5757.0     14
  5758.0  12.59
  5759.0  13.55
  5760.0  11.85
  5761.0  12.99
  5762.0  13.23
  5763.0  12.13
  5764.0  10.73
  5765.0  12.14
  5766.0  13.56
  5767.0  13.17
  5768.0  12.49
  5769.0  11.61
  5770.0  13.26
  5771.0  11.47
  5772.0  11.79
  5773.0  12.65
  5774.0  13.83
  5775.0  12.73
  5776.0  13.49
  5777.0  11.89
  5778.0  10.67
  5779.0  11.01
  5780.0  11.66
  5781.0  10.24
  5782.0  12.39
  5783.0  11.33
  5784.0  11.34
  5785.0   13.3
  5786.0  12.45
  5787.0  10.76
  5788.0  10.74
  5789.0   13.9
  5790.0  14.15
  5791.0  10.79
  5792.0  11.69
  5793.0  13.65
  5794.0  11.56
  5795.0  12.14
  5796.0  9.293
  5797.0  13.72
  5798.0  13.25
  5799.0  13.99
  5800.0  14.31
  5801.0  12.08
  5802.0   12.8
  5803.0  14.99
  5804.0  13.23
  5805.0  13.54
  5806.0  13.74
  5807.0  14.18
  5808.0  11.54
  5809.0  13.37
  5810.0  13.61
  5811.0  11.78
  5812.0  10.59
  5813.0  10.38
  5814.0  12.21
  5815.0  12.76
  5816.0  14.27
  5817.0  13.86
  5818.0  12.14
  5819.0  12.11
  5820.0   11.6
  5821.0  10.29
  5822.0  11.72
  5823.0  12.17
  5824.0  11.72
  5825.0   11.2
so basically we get 1.8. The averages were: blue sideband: 12.6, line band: 11.8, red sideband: 13.3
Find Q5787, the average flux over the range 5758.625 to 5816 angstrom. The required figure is 12.4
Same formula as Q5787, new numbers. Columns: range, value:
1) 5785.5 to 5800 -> 12.4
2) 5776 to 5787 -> 11.7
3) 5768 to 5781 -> 12.1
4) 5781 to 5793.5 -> 12.1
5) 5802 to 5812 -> 13.2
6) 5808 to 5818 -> 12.5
